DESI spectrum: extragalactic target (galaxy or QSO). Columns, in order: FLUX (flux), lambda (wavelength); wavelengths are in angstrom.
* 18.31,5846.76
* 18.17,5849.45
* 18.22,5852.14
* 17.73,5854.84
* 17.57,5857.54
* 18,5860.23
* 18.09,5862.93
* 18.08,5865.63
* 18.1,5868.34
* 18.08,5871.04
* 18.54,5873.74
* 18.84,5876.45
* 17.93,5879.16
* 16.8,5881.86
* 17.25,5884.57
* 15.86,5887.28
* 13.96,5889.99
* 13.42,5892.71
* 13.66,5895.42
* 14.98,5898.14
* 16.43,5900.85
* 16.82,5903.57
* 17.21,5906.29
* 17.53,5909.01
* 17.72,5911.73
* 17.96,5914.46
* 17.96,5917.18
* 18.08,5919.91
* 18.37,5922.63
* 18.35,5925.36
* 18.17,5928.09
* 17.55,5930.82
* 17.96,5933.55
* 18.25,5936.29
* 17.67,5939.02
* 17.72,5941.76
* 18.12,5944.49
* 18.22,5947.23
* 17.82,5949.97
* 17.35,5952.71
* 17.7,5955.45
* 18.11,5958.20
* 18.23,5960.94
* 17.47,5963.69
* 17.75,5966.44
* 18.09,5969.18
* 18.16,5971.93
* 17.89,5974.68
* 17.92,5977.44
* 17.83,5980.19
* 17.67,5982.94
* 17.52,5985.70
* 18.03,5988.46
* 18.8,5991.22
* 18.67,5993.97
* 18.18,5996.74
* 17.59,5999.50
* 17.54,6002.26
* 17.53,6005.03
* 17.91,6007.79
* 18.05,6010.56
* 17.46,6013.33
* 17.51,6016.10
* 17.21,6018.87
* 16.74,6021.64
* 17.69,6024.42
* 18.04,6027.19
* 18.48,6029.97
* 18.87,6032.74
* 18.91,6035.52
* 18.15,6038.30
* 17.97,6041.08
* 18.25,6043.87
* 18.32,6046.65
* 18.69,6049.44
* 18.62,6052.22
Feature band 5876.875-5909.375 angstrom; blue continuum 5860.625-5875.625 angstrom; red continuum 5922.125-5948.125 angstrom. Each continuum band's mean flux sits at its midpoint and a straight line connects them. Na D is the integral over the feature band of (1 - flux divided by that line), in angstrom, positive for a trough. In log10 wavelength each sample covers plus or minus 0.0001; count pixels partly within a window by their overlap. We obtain 3.77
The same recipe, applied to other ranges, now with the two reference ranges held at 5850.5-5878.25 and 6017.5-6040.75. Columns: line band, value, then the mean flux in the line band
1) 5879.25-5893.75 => 1.91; 15.7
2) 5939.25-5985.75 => 0.50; 17.9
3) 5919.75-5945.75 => 0.08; 18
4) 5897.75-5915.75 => 1.04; 17.1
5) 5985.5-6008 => 0.04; 18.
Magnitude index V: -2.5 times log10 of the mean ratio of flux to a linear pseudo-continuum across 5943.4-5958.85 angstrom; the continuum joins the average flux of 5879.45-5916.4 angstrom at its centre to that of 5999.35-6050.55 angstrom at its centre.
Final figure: -0.06 mag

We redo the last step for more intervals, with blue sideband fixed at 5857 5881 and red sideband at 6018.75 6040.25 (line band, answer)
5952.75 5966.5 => 0.018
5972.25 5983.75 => 0.013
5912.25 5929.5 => -0.001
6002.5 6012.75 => 0.019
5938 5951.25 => 0.011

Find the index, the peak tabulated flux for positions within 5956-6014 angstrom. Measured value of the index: 18.8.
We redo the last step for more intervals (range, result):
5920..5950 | 18.37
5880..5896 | 17.25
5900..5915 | 17.96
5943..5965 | 18.23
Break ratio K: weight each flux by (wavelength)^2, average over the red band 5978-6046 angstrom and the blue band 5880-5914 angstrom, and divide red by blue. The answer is 1.2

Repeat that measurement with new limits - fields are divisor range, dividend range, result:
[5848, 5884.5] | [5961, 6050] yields 1.05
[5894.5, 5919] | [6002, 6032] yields 1.09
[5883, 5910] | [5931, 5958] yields 1.16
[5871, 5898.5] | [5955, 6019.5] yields 1.14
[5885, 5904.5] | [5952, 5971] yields 1.21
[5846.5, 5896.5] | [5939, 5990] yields 1.07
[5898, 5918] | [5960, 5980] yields 1.06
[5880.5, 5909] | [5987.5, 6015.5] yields 1.18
